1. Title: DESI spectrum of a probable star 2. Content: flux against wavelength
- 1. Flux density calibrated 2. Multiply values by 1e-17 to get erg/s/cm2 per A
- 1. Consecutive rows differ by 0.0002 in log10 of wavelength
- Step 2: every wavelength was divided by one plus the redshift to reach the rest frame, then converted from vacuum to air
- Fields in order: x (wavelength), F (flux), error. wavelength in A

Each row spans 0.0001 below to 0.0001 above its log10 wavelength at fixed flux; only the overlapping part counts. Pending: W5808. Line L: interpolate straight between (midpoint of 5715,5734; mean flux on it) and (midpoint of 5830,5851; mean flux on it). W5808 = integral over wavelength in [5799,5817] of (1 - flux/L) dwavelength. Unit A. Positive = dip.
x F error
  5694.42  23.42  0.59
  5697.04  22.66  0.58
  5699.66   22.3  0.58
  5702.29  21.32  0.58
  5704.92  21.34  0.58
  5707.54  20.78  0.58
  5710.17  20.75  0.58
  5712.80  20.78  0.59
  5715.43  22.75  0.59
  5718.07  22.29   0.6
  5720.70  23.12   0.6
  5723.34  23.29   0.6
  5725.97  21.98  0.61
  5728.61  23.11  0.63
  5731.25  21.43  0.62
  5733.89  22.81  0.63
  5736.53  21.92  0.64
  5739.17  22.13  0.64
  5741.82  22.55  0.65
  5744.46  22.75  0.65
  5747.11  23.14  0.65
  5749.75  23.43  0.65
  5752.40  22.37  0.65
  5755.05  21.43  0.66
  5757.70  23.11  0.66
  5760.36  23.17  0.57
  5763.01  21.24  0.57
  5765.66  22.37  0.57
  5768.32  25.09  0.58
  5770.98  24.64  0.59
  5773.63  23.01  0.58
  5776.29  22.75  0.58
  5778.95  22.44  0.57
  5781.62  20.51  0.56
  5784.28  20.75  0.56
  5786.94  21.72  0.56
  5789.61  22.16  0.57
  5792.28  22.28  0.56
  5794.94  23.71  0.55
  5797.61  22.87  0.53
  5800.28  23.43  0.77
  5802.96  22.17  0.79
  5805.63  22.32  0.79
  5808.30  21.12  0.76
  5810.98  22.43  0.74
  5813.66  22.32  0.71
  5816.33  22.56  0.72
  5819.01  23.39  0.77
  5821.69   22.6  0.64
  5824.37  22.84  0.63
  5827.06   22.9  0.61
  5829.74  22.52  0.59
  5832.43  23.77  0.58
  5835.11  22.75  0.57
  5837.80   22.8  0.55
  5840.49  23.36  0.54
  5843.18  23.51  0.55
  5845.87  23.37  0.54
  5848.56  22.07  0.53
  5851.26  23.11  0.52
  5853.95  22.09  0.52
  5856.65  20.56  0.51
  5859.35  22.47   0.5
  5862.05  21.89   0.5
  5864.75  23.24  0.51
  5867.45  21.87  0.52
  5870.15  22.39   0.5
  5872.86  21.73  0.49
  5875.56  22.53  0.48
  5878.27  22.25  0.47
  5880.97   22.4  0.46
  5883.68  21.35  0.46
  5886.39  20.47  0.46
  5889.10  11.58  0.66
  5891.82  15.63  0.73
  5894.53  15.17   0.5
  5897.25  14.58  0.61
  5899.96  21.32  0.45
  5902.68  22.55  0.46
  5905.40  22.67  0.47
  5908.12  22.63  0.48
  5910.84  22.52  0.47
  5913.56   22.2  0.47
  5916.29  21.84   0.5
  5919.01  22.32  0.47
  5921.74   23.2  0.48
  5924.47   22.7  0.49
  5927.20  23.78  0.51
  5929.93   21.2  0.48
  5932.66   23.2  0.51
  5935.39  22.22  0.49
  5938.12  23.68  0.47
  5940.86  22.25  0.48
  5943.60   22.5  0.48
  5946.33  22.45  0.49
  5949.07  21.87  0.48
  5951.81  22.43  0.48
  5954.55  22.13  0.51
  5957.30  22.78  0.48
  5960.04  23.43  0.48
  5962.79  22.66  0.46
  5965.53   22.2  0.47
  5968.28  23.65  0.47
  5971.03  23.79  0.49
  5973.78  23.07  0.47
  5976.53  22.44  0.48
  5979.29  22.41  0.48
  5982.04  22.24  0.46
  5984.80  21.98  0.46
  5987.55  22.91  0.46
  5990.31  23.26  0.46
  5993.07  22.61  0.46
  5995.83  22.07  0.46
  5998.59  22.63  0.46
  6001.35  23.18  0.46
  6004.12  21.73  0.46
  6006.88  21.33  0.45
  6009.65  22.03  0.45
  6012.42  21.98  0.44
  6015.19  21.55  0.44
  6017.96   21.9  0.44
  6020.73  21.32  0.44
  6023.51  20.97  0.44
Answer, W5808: 0.5 A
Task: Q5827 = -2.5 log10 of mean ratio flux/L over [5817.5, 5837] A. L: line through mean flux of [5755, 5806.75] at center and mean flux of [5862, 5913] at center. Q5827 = -0.06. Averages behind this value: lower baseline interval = 22.6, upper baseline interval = 20.5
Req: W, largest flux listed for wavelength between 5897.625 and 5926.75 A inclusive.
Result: 23.2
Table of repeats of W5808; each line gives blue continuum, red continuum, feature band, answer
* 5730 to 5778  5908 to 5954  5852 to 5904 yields 5.2 A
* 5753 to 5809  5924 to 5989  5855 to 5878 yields 0.5 A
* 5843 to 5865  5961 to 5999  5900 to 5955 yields 0.2 A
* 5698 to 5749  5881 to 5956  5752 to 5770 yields -0.6 A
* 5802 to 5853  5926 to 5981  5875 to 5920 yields 5.0 A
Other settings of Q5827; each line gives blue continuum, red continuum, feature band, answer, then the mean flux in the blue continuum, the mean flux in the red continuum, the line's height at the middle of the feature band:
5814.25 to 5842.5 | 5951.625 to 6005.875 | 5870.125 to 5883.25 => 0.03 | 22.9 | 22.7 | 22.9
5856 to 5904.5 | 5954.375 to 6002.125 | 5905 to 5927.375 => -0.07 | 20.2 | 22.8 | 21.2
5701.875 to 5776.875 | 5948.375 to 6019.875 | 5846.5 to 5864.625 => 0.01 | 22.5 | 22.5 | 22.5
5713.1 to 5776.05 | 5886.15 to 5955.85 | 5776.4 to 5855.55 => -0.02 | 22.7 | 21.1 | 22.1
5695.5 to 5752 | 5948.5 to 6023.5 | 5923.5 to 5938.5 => -0.02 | 22.2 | 22.4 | 22.4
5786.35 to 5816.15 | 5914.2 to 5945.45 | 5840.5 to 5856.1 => -0.01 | 22.4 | 22.6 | 22.5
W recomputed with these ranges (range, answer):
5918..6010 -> 23.79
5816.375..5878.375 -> 23.77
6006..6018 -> 22.03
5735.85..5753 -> 23.43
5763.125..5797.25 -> 25.09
